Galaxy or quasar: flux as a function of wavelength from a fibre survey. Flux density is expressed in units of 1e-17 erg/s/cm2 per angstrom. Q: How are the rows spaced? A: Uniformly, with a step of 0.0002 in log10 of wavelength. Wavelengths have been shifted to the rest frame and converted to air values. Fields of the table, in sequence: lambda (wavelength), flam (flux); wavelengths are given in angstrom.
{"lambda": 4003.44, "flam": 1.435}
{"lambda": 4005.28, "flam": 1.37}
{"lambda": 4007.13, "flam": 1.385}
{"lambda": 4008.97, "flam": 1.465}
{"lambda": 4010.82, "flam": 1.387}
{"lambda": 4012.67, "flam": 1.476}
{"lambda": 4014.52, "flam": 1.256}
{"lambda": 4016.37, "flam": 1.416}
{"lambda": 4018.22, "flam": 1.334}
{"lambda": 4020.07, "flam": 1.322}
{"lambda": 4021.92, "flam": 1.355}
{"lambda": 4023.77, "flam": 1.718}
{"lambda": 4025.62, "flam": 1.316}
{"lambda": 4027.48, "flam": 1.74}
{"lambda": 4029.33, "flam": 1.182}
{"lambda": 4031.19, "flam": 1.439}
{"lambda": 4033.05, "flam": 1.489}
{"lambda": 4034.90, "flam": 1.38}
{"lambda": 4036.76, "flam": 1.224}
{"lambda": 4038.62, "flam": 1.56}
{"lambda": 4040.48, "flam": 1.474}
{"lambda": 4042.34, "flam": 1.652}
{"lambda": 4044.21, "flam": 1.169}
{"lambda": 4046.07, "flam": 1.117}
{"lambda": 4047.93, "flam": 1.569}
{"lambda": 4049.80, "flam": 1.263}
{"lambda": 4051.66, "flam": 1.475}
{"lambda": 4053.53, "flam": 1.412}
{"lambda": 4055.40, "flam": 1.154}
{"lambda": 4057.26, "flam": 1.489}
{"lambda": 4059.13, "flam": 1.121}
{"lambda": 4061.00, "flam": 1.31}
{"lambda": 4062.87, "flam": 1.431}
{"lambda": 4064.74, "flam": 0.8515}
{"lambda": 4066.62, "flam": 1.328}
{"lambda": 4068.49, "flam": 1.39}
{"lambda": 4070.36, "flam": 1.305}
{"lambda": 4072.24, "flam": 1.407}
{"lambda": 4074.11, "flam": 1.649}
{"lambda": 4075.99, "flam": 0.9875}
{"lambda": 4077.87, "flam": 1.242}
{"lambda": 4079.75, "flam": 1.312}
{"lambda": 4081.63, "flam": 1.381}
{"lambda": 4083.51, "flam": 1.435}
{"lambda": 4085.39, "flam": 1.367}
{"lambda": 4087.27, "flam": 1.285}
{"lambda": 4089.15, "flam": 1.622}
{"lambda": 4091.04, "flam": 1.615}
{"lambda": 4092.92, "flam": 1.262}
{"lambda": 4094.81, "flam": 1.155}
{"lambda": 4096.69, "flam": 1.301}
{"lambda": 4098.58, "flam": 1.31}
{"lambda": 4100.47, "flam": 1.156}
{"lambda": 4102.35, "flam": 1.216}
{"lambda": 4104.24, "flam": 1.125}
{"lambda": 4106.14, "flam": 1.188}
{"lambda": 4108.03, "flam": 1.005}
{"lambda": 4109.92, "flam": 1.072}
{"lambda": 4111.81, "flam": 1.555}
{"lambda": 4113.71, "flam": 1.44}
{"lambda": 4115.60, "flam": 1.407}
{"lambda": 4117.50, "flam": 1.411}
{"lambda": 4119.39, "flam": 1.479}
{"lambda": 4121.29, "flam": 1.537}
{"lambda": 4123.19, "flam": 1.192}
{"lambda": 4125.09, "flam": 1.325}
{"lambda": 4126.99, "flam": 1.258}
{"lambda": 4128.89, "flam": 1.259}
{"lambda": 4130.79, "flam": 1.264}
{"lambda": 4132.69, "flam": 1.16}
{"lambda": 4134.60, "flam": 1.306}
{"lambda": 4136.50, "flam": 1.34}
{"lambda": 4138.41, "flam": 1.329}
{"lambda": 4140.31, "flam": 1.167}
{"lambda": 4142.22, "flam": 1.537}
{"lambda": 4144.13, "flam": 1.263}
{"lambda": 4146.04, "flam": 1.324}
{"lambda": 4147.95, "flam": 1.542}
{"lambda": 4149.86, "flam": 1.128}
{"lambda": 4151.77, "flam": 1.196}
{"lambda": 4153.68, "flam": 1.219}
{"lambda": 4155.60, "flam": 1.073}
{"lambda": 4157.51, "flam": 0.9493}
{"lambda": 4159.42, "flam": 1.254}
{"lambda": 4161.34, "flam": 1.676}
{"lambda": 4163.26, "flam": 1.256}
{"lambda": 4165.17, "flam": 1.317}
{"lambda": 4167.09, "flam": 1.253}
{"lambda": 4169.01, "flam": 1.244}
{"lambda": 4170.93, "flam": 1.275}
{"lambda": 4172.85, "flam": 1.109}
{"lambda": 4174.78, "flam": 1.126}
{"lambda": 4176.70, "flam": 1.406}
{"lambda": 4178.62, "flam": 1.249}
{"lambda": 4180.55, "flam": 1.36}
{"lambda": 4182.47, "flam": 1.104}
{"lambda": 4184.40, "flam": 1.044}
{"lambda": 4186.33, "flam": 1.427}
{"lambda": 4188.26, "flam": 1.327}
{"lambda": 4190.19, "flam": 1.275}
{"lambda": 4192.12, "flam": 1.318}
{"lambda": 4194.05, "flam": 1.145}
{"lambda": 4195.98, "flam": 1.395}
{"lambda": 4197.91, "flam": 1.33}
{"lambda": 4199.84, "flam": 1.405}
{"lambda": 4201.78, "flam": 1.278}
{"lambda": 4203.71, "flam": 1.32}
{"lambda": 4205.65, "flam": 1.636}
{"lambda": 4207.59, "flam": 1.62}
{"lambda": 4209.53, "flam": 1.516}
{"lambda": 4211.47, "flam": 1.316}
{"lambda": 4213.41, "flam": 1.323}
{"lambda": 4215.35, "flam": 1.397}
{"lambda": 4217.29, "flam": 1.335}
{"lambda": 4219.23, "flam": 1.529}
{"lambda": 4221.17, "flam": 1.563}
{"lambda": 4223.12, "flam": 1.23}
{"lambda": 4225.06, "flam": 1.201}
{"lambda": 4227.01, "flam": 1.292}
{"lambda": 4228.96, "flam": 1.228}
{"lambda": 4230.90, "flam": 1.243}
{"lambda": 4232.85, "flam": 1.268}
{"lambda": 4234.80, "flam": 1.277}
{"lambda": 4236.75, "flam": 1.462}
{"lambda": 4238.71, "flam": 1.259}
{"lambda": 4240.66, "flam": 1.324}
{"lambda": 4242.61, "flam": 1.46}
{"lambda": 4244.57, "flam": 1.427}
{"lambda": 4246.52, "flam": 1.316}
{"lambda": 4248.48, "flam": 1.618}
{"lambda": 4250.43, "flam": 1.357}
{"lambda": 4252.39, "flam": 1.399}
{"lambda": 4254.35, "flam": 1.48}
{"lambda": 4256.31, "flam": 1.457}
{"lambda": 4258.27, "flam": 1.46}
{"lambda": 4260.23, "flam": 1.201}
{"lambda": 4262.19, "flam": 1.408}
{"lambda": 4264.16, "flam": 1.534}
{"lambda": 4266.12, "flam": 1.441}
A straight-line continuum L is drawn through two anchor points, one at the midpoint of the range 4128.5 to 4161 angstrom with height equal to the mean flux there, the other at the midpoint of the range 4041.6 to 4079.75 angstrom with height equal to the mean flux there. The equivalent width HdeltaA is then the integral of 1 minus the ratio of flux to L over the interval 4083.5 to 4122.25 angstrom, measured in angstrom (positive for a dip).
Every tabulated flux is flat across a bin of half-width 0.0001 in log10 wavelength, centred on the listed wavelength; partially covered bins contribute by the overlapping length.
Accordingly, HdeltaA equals -1.22 angstrom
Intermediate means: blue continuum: 1.31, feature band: 1.33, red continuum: 1.26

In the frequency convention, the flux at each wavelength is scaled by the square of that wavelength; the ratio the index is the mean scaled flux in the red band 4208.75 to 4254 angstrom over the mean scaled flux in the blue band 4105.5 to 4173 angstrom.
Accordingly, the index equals 1.11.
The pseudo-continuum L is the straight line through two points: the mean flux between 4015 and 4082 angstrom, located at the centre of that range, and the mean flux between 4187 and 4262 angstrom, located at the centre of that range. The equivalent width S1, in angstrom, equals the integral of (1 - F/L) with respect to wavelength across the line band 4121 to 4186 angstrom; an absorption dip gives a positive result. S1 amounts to 4.8 angstrom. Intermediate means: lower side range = 1.36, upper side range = 1.37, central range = 1.26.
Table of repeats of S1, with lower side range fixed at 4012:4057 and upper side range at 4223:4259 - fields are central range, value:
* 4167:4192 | 2.2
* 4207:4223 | -0.8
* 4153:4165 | 1.1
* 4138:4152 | 0.6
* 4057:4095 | 1.6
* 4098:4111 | 2.2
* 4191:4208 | -0.1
